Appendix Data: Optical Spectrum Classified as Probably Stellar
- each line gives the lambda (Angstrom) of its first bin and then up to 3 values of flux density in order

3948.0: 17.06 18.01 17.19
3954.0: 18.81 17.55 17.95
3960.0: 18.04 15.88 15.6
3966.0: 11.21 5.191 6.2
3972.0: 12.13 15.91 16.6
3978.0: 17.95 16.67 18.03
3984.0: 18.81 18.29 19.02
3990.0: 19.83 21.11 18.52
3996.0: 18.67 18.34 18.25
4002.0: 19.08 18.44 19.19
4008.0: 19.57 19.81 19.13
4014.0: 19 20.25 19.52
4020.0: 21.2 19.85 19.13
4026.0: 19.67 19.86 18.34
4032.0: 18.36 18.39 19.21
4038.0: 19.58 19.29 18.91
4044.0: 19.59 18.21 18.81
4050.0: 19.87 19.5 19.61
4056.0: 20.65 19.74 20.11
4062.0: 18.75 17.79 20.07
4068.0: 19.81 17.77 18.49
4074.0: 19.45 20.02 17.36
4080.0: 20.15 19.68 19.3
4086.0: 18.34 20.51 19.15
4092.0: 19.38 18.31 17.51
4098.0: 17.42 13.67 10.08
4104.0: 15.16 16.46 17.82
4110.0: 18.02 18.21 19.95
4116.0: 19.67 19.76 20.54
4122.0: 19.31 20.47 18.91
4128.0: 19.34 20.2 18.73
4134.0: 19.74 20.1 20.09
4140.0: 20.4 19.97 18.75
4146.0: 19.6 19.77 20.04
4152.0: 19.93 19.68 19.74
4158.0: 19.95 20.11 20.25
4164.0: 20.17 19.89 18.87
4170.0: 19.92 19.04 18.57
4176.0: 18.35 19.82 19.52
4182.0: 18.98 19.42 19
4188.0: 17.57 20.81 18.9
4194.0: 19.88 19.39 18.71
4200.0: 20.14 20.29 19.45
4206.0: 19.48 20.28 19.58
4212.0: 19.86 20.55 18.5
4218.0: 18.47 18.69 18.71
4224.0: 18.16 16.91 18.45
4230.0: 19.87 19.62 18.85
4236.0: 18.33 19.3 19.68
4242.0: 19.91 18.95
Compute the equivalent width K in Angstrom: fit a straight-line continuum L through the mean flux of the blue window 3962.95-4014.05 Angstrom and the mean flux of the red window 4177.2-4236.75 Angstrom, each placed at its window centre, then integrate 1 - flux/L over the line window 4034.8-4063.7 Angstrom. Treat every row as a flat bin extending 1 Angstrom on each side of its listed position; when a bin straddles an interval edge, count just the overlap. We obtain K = -3.0 Angstrom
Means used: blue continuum 16.9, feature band 19.4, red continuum 19.2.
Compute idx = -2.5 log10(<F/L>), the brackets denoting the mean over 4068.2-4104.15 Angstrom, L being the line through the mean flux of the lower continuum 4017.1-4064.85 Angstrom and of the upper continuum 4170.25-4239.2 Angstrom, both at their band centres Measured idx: 0.08 mag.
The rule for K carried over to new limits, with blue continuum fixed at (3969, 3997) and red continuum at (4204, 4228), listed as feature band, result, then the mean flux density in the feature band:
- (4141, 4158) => -1.2 Angstrom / 19.7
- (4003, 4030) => -3.5 Angstrom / 19.5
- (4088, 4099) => -0.4 Angstrom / 18.6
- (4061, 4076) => -1.0 Angstrom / 19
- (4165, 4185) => -0.6 Angstrom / 19.2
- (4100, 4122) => 0.8 Angstrom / 17.5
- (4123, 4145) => -1.7 Angstrom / 19.7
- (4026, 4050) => -2.2 Angstrom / 19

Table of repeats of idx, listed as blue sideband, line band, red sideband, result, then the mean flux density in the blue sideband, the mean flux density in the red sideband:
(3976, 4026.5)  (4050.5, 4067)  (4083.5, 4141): -0.04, 19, 18.5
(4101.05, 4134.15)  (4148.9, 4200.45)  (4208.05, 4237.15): -0.05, 18.4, 18.9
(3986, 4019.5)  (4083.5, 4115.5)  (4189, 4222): 0.11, 19.2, 19.5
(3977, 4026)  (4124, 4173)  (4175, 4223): -0.03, 19.1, 19.3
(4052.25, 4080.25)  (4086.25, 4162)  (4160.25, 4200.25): 0.03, 19.3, 19.4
